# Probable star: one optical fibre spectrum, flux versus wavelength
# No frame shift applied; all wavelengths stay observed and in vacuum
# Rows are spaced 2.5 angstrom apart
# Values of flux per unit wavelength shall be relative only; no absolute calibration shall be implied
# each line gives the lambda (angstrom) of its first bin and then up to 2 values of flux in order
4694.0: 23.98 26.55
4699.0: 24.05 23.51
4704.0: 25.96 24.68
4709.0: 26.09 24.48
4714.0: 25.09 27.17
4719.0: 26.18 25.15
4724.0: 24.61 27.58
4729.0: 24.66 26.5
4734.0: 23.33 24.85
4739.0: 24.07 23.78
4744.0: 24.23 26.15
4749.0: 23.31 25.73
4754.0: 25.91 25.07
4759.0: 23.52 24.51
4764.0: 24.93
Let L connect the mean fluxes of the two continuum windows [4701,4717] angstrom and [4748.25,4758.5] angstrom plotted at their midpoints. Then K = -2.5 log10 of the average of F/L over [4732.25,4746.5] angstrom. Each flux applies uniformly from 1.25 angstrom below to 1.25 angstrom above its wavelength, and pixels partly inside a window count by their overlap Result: 0.03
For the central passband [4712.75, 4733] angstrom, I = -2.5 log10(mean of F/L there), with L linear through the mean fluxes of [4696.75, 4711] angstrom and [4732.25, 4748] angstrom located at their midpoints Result -0.05 mag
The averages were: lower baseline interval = 25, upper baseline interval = 24.5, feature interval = 25.8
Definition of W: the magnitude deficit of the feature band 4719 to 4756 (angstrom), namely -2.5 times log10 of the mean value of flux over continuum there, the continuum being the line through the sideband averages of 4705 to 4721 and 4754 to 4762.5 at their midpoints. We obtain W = 0.00 mag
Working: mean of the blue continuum 25.6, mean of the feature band 25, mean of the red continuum 24.6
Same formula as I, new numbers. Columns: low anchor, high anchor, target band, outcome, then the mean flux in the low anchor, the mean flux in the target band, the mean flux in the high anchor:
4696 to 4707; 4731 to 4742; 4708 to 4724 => -0.040 mag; 24.9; 25.6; 24.4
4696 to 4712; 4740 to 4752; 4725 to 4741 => -0.017 mag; 25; 25.1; 24.6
